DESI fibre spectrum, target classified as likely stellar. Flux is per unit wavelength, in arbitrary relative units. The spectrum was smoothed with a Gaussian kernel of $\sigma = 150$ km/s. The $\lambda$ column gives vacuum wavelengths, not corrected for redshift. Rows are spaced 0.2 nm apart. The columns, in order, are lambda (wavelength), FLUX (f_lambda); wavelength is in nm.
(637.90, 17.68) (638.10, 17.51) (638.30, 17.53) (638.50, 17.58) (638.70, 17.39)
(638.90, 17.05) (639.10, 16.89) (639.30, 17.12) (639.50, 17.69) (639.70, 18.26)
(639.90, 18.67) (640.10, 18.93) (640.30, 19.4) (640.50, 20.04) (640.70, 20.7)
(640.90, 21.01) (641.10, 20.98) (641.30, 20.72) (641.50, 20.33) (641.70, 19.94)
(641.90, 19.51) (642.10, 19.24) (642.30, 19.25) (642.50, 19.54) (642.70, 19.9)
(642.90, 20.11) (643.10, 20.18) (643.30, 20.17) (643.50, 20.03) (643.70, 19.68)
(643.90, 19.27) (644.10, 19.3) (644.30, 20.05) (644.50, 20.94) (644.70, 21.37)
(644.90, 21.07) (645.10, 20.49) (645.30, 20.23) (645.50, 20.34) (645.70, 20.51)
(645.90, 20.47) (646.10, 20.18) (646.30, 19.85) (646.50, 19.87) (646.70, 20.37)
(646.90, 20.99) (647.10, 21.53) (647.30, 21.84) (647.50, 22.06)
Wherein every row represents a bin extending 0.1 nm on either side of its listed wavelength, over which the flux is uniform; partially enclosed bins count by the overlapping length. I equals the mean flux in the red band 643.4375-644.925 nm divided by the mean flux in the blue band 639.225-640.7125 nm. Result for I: 1.07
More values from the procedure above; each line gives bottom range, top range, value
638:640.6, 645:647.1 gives 1.13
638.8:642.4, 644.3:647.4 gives 1.08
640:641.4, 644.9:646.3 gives 1.01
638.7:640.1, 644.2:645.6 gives 1.17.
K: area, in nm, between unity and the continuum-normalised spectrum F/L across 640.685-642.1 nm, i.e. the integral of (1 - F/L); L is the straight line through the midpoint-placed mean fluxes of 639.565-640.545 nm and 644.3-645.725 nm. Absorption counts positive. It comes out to -0.07 nm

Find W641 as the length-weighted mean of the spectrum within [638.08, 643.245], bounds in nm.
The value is 19.1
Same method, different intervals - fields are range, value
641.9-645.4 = 20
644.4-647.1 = 20.6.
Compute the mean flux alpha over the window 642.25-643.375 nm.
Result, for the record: 19.9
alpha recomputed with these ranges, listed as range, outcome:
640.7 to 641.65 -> 20.7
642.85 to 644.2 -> 19.8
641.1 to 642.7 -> 19.9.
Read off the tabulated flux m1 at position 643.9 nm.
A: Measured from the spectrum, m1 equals 19.27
